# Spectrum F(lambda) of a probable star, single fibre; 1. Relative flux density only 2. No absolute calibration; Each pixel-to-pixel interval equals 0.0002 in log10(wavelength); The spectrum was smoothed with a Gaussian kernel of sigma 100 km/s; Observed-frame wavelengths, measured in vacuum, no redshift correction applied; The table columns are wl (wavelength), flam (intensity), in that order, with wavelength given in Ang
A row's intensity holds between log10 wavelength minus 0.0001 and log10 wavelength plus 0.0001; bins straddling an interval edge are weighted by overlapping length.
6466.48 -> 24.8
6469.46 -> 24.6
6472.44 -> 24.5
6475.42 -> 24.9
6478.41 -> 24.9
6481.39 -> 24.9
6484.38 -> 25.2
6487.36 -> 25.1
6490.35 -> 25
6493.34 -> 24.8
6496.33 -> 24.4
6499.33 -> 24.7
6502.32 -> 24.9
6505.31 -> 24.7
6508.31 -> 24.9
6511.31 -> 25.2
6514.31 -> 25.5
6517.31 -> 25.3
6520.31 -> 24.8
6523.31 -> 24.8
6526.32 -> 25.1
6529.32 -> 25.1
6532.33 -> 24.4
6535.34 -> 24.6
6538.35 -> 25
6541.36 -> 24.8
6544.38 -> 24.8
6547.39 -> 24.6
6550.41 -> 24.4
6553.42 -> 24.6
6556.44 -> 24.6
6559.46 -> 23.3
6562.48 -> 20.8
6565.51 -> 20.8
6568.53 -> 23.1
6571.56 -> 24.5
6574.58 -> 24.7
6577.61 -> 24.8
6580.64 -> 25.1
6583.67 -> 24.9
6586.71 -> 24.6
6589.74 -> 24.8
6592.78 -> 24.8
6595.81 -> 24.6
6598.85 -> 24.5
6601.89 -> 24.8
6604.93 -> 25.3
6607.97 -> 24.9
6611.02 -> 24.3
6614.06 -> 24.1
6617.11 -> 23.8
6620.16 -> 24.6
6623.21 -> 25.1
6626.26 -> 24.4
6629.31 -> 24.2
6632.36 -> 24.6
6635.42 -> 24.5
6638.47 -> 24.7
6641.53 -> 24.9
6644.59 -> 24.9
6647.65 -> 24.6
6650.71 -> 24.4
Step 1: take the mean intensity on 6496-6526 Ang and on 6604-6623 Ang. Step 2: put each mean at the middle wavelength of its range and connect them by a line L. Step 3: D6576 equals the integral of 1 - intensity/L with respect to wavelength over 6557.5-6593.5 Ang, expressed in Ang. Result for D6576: 1.2 Ang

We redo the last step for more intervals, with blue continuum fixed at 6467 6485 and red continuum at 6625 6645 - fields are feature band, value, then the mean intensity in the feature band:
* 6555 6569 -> 1.3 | 22.5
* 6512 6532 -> -0.3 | 25.1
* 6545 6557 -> 0.1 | 24.6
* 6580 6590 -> -0.1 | 24.8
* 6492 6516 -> -0.1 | 24.9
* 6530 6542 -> 0.0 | 24.7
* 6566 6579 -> 0.4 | 24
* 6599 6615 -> 0.0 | 24.7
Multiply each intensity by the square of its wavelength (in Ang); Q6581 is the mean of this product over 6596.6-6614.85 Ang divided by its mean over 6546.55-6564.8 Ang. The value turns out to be 1.06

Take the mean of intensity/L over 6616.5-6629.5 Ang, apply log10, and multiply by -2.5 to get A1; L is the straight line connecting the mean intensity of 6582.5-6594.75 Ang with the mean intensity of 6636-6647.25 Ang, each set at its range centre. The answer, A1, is 0.013 mag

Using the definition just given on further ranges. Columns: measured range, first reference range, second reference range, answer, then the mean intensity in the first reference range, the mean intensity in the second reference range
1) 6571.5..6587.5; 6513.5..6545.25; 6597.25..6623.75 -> 0.00 mag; 24.9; 24.6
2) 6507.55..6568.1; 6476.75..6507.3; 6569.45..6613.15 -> 0.02 mag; 24.9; 24.7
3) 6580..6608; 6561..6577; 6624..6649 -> -0.06 mag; 22.9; 24.6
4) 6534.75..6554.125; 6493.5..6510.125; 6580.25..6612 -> 0.00 mag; 24.7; 24.8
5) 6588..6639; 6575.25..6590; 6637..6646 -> 0.01 mag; 24.8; 24.8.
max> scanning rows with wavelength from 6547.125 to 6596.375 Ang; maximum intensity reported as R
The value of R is 25.1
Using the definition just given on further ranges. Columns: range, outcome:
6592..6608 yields 25.3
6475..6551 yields 25.5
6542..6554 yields 24.8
